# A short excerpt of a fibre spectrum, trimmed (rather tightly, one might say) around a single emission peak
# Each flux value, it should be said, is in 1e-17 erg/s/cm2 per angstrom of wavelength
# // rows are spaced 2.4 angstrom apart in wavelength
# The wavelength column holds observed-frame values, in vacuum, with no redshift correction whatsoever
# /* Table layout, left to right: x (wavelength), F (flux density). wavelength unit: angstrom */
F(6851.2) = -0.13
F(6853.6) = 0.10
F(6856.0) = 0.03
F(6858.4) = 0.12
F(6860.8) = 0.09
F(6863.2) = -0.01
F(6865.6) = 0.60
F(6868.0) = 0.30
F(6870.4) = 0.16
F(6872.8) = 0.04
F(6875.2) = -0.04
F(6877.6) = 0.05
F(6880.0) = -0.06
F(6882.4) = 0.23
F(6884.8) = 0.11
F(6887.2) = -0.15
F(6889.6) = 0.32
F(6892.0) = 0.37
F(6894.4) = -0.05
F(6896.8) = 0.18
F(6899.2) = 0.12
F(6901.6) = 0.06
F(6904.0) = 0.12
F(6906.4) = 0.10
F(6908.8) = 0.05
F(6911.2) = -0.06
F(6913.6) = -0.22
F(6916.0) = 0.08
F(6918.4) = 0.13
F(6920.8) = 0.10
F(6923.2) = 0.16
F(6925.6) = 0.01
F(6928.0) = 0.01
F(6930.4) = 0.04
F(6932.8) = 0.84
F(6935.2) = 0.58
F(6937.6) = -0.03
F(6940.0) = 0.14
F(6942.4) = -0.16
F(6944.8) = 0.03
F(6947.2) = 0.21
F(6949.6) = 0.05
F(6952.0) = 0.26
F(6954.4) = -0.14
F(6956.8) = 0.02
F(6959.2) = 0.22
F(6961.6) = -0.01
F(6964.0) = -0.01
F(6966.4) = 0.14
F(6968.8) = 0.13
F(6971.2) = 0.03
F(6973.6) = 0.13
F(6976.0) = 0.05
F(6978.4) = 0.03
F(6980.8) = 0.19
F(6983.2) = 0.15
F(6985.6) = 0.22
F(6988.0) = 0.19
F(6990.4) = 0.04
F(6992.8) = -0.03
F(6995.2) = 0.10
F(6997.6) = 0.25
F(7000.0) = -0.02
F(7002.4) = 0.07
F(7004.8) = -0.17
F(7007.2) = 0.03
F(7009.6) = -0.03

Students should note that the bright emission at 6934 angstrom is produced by H-beta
